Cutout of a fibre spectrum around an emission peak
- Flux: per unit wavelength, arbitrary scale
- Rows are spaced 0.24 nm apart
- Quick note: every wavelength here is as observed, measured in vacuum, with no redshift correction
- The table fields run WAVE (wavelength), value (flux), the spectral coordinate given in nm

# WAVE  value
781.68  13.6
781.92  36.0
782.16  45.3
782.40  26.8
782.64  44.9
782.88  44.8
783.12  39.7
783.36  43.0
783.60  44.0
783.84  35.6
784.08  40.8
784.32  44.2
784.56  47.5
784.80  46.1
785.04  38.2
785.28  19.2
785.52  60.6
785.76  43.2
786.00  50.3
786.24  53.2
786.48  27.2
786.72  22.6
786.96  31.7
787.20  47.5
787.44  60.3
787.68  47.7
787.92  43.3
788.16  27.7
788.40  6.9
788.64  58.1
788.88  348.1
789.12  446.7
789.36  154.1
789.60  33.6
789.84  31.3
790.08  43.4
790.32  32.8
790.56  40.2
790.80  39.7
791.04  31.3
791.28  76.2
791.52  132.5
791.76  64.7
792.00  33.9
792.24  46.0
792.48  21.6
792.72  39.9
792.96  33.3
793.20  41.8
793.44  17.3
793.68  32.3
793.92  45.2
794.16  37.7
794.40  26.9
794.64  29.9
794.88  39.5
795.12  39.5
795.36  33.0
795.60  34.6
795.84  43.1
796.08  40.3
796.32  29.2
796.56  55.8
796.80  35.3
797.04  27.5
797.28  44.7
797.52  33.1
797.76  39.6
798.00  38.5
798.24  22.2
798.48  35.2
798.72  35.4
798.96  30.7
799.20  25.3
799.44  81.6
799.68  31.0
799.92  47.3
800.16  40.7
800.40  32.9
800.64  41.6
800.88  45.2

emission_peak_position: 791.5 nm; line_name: [N II] 6583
